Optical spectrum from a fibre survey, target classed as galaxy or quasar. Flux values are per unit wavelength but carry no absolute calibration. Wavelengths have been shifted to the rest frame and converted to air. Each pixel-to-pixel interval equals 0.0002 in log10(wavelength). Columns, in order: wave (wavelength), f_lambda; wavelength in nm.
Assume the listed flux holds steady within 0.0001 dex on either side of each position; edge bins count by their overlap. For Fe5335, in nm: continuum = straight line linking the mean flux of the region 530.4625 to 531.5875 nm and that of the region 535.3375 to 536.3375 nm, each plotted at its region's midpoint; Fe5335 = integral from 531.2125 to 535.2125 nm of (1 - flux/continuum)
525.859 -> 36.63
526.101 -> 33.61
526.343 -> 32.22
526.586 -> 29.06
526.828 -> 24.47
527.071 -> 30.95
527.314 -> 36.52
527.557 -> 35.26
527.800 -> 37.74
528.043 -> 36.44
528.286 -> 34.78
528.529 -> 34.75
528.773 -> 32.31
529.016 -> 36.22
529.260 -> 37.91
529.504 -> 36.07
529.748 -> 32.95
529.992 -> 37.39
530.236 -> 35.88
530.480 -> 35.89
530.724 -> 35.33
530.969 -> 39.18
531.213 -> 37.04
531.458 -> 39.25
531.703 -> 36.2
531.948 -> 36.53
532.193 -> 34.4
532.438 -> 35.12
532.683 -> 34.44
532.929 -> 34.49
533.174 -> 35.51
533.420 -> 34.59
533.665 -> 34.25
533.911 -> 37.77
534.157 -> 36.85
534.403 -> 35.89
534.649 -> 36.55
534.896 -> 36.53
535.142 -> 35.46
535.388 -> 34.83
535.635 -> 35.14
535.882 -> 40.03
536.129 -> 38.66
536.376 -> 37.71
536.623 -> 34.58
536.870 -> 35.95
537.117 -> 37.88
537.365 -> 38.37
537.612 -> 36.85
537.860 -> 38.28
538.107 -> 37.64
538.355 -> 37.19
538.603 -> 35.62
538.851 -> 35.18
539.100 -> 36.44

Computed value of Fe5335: 0.16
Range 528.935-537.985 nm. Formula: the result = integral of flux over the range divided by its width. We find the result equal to 36.4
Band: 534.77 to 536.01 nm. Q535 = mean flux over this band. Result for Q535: 36.4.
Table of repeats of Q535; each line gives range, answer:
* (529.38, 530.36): 35.6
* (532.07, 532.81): 34.6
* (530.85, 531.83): 37.9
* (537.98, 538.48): 37.5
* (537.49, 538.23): 37.6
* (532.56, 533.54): 34.7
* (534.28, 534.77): 36.2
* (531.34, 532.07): 37.3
